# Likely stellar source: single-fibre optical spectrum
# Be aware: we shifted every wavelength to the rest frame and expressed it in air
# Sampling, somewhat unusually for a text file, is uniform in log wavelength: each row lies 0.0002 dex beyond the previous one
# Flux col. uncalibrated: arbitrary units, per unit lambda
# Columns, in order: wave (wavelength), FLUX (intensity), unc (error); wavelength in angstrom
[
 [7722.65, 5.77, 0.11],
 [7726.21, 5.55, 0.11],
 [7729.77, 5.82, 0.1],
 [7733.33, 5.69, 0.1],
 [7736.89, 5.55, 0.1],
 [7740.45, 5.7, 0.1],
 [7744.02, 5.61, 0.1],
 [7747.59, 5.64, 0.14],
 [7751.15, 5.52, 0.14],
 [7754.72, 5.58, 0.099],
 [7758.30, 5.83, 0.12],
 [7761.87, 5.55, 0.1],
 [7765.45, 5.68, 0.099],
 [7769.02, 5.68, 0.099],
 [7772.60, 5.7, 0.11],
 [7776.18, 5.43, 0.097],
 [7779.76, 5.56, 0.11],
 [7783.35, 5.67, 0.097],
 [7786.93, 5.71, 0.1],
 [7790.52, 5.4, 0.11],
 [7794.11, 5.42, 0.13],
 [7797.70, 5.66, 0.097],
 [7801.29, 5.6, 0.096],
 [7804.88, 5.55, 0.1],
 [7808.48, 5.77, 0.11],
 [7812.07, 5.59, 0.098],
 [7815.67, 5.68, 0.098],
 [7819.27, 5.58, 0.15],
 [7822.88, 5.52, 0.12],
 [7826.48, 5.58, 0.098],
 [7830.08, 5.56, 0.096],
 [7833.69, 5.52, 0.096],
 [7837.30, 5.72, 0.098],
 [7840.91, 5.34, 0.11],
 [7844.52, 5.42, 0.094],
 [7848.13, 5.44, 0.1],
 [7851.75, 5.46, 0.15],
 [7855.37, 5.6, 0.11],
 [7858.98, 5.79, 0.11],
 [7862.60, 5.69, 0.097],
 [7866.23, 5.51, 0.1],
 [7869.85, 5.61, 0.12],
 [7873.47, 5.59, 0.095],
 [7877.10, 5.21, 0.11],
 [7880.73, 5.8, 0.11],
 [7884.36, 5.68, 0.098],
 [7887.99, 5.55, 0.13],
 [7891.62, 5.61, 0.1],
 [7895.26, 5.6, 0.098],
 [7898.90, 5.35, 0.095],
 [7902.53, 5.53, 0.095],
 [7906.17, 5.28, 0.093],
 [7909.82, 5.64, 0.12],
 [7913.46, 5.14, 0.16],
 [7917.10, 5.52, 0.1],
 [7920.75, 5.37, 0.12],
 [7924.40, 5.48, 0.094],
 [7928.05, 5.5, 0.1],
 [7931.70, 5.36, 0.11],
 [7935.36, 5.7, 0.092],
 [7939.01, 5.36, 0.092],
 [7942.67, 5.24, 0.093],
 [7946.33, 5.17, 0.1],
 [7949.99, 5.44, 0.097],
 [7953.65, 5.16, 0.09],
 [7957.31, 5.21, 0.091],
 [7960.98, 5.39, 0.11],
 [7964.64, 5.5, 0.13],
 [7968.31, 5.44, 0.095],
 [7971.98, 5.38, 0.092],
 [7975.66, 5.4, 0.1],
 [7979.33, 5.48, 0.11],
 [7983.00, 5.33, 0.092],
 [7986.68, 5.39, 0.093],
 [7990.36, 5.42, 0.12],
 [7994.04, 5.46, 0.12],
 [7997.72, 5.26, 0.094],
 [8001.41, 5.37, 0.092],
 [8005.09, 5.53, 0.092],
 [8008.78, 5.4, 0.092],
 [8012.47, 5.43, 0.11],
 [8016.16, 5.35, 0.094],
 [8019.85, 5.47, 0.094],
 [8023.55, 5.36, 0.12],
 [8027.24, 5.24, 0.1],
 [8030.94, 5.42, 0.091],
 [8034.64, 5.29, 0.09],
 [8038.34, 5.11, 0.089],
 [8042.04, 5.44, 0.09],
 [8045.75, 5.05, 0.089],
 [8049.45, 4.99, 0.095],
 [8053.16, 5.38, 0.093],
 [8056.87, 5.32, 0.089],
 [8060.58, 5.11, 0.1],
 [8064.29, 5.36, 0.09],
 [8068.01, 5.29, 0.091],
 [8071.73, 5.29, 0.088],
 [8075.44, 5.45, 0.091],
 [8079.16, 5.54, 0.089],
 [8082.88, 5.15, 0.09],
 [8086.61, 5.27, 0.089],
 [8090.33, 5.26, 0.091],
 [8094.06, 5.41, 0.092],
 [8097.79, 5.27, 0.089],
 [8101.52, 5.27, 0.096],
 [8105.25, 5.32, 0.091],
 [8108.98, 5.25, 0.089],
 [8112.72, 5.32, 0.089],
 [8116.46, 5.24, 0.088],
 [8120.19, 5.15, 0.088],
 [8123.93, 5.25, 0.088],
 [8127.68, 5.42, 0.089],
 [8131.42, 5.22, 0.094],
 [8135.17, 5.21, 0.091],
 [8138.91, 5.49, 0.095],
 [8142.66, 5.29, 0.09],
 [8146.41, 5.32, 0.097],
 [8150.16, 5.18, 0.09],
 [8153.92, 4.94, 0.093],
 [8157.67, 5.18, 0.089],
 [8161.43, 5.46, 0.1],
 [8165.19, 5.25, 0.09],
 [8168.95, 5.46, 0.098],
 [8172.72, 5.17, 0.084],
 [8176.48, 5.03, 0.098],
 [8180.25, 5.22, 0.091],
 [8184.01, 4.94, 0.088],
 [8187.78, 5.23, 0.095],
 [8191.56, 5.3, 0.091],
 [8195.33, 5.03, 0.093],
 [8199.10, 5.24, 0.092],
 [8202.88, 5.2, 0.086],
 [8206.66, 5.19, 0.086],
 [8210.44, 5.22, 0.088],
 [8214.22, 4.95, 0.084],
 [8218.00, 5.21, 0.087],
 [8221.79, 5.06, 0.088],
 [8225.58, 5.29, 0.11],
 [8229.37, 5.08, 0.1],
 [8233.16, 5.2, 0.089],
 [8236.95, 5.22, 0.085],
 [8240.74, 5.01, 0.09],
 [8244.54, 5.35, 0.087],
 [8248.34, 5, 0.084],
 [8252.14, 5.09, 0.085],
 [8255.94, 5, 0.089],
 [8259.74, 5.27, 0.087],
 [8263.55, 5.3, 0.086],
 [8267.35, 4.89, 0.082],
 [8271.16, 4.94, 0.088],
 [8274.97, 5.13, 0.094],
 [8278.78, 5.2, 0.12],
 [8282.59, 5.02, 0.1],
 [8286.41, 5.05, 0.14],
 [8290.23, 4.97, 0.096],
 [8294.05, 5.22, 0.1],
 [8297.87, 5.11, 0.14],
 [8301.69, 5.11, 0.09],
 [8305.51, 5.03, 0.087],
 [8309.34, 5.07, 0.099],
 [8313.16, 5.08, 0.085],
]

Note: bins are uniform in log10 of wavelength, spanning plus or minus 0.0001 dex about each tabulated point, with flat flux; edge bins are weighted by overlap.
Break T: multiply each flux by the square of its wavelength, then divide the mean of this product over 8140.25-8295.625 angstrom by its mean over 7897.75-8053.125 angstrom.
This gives 1.02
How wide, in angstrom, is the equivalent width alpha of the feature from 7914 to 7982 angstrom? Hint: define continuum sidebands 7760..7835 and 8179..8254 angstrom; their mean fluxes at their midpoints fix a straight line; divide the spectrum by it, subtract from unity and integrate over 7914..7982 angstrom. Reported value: 0.6 angstrom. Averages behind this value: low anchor 5.59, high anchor 5.15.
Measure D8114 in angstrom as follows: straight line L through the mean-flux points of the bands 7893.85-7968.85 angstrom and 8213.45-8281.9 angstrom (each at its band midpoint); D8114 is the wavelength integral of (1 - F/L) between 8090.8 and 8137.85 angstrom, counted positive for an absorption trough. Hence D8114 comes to -0.4 angstrom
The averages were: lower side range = 5.4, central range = 5.28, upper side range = 5.12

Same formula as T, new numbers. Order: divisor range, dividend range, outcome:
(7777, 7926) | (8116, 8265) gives 1.02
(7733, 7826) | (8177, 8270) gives 1.02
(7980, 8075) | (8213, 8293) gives 1.01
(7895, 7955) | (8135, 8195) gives 1.03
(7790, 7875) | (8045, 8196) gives 1.01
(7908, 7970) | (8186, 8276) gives 1.03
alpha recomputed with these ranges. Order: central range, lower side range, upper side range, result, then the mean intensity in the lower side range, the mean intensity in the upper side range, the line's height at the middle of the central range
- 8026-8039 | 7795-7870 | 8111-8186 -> 0.2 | 5.58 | 5.24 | 5.36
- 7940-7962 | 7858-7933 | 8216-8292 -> 0.7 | 5.51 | 5.11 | 5.45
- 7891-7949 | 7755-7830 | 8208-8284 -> 0.5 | 5.61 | 5.12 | 5.47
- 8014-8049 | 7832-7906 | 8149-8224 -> 0.4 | 5.55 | 5.17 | 5.35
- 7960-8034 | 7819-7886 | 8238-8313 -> 0.0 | 5.56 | 5.09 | 5.4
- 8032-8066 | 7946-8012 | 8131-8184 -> 0.6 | 5.38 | 5.23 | 5.32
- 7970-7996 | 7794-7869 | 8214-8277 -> 0.0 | 5.58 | 5.12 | 5.41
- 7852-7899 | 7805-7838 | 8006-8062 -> -0.5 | 5.61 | 5.3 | 5.53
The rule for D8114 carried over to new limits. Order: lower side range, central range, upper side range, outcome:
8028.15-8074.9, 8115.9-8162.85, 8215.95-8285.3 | -0.5 angstrom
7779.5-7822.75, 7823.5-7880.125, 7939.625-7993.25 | -0.2 angstrom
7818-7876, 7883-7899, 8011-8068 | -0.2 angstrom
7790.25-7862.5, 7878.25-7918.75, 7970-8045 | -0.2 angstrom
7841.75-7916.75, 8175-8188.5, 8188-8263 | 0.3 angstrom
